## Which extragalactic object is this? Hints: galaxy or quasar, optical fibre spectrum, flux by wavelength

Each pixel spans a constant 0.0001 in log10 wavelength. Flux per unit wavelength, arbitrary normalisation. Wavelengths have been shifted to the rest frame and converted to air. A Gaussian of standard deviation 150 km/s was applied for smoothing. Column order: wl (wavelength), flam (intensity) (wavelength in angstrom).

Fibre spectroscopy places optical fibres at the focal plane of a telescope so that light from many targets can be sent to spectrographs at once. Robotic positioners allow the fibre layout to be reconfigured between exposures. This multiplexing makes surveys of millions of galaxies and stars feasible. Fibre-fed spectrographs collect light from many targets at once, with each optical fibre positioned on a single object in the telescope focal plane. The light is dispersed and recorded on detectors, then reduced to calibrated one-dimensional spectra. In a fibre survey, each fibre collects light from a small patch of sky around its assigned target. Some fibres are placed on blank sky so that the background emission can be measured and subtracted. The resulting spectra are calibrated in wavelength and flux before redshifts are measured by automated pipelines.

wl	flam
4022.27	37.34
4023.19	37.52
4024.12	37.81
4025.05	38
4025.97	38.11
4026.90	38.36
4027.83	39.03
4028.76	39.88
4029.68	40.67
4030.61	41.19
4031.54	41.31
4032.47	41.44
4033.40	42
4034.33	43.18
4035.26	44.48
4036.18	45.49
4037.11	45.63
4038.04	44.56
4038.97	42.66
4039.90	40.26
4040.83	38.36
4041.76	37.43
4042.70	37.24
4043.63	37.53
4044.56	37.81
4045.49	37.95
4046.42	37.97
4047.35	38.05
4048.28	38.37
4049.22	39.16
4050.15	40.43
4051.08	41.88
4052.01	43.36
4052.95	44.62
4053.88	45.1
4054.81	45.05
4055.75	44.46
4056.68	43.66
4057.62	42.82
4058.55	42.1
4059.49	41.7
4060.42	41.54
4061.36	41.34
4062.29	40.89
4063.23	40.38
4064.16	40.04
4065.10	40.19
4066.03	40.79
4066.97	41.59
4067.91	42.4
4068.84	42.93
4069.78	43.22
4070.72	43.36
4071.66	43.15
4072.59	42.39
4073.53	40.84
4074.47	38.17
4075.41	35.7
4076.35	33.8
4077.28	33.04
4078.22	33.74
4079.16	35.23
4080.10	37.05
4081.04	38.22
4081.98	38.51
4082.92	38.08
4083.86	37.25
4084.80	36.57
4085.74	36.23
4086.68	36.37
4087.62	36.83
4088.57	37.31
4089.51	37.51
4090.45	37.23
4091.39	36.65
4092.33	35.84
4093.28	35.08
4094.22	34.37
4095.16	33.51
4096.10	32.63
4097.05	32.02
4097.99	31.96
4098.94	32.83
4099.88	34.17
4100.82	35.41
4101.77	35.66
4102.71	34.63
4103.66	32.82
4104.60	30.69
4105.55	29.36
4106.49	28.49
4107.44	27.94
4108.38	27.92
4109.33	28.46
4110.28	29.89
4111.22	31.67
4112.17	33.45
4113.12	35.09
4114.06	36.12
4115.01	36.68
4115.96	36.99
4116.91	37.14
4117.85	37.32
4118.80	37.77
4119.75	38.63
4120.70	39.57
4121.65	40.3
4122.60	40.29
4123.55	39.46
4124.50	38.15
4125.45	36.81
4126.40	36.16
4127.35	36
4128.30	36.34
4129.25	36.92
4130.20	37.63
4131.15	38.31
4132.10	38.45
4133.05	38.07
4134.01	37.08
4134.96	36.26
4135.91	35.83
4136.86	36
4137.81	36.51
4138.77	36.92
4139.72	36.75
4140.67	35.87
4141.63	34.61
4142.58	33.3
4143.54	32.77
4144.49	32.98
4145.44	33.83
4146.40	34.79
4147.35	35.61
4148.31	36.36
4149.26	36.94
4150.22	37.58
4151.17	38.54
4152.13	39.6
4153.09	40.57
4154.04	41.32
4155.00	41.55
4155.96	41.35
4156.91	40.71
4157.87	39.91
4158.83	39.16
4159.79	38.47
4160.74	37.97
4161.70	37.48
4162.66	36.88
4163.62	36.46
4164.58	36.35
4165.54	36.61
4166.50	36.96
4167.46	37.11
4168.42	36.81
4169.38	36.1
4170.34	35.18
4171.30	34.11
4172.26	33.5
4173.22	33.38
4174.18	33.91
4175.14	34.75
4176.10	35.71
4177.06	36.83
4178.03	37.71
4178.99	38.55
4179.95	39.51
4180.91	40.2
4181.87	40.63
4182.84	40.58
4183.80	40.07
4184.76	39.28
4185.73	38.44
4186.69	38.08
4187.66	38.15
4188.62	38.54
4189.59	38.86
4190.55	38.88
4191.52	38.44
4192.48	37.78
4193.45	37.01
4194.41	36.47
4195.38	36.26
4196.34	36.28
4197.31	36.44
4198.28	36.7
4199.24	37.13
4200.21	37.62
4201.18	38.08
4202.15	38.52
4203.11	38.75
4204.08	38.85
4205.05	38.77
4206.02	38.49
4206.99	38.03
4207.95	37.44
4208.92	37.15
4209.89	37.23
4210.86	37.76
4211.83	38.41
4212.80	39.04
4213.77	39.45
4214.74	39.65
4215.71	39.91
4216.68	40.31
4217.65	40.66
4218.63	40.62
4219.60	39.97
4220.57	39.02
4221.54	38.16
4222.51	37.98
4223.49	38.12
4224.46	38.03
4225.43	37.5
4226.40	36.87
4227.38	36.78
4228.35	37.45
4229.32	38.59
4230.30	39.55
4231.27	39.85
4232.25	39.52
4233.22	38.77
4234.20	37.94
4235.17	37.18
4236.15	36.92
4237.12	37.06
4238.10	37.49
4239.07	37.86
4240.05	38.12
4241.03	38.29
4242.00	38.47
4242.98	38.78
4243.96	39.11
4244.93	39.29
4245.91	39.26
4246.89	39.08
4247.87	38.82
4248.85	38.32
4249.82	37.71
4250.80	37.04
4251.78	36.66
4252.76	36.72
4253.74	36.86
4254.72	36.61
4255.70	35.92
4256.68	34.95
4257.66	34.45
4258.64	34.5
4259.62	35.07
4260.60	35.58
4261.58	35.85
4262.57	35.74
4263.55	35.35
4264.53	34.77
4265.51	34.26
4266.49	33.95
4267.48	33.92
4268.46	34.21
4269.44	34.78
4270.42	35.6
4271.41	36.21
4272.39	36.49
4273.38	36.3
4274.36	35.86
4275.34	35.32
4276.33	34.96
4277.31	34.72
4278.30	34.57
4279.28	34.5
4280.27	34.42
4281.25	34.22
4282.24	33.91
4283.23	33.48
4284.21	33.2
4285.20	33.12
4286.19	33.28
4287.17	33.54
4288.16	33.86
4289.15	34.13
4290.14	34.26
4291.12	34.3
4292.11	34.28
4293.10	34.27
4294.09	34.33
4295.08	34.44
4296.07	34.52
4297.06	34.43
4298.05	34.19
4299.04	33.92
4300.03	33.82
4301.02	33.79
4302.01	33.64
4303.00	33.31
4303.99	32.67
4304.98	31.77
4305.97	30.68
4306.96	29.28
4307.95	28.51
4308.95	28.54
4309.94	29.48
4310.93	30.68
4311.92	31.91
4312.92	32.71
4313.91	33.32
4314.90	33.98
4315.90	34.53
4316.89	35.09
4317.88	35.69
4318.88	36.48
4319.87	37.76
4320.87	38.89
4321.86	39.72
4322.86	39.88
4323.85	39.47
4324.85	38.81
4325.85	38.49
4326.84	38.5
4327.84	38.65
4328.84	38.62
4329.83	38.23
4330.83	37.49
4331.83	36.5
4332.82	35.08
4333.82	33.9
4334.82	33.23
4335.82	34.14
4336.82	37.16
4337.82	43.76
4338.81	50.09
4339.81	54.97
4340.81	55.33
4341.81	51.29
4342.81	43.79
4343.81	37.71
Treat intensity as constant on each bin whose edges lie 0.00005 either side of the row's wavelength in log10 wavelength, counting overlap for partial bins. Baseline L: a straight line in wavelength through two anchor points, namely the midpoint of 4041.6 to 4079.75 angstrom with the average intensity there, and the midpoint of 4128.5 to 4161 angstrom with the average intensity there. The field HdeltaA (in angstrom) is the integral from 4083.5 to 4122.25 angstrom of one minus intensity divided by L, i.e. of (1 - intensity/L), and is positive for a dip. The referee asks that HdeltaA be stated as 4.23 angstrom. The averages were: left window 40.3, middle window 34.6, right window 37.3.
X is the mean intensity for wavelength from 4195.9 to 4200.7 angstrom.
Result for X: 36.8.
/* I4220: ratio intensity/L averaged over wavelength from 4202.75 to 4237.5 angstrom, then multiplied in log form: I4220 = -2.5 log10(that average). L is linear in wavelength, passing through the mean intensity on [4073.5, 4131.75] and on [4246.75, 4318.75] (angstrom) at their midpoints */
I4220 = -0.11 mag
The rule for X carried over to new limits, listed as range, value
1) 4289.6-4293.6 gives 34.3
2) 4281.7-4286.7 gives 33.4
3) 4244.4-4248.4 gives 39.1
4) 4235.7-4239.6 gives 37.4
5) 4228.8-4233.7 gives 39.3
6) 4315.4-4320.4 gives 35.9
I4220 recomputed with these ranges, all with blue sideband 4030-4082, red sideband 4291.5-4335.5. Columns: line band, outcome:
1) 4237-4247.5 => -0.06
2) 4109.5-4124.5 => 0.08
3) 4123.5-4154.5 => 0.06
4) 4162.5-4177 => 0.07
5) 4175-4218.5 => -0.03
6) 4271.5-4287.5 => 0.03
